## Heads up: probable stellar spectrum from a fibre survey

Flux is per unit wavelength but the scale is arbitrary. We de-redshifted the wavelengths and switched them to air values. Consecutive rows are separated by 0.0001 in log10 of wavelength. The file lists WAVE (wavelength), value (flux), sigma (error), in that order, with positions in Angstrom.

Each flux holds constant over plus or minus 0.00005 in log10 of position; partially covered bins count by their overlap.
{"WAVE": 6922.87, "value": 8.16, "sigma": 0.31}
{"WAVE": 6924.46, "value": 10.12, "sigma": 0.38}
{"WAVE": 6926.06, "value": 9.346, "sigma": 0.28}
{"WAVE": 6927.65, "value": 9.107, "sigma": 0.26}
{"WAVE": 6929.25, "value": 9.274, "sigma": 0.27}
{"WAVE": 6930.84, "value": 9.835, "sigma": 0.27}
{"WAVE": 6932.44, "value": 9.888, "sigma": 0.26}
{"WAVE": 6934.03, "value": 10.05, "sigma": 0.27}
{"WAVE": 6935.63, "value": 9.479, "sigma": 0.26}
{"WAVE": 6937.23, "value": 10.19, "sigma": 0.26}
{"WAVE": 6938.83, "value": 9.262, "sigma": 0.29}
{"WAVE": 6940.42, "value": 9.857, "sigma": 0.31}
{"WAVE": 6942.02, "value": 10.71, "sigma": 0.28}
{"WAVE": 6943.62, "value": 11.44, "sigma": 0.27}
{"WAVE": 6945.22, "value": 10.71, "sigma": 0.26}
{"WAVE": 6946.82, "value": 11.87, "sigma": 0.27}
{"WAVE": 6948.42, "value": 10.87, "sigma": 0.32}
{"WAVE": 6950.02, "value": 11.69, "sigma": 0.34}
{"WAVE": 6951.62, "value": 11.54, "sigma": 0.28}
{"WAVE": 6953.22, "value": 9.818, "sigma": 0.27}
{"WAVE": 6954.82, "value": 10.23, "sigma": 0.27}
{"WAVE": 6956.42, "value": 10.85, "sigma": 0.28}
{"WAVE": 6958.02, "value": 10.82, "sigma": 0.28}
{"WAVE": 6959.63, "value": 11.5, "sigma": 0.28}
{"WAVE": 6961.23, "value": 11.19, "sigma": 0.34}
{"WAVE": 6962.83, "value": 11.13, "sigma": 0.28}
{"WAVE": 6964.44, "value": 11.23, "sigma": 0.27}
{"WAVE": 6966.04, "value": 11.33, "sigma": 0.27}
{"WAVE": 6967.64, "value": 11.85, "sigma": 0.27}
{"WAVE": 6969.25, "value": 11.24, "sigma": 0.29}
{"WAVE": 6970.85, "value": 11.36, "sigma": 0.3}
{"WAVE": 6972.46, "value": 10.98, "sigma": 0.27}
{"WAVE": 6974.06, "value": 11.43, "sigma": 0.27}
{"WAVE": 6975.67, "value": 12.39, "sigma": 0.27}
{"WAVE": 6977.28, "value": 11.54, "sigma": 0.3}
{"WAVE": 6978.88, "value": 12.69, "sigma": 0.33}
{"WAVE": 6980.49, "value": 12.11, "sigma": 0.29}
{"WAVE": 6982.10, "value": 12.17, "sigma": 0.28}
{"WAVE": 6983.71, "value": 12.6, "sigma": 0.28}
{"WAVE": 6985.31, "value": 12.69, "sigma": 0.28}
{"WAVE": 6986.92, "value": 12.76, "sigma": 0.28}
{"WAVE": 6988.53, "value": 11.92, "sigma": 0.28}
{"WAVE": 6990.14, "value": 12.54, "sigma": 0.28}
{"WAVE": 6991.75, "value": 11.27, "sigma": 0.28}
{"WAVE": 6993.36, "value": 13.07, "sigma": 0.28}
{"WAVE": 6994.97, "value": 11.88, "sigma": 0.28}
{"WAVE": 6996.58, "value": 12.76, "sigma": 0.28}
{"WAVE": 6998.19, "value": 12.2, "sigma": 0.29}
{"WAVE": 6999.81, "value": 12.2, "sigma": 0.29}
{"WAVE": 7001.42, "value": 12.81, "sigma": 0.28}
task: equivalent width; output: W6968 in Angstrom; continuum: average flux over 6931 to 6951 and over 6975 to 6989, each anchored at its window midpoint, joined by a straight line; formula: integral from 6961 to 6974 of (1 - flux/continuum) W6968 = 0.4 Angstrom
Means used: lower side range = 10.5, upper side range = 12.3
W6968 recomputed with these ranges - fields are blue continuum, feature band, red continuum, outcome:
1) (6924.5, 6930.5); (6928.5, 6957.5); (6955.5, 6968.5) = -0.58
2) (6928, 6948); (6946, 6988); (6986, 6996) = -0.78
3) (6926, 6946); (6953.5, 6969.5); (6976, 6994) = 0.13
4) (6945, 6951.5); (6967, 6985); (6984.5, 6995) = 0.22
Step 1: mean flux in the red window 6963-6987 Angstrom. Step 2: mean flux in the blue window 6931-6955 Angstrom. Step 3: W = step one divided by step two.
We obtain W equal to 1.13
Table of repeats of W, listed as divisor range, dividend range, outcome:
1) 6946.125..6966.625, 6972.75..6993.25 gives 1.10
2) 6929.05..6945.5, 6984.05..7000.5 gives 1.22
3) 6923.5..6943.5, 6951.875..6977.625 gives 1.14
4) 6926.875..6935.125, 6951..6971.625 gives 1.15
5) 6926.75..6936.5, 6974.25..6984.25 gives 1.27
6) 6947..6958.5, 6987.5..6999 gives 1.12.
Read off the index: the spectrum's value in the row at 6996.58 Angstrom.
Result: 12.76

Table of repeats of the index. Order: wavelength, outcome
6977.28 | 11.54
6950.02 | 11.69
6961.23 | 11.19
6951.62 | 11.54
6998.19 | 12.2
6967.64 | 11.85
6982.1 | 12.17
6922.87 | 8.16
